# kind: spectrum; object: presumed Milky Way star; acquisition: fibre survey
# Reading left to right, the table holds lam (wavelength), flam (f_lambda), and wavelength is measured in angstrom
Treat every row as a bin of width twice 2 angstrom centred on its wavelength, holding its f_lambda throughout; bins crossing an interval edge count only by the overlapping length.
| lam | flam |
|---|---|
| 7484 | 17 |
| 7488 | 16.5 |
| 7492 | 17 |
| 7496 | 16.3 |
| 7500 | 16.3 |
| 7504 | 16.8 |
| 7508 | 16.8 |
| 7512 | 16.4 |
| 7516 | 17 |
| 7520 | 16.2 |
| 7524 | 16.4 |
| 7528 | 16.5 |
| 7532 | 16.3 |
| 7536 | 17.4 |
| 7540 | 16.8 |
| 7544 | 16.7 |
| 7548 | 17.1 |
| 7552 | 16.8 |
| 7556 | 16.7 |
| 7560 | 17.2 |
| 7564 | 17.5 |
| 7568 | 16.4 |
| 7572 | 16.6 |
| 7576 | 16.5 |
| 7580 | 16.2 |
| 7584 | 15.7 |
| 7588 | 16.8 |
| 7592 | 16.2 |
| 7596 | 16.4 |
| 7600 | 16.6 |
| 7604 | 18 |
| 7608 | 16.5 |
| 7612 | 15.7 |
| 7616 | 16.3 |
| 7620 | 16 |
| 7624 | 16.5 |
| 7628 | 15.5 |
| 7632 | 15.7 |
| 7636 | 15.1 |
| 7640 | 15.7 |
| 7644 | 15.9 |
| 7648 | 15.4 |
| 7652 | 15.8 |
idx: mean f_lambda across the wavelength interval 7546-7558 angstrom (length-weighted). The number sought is 16.9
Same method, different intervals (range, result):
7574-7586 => 16.1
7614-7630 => 16.1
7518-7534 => 16.3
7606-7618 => 16.2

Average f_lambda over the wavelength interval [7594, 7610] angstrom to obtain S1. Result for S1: 16.9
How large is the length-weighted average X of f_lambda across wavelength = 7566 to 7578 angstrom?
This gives 16.5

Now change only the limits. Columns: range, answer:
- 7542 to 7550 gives 16.9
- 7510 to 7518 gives 16.7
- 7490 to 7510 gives 16.6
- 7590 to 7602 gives 16.4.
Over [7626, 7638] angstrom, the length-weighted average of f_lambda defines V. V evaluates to 15.4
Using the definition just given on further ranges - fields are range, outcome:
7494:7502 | 16.3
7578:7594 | 16.2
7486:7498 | 16.6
